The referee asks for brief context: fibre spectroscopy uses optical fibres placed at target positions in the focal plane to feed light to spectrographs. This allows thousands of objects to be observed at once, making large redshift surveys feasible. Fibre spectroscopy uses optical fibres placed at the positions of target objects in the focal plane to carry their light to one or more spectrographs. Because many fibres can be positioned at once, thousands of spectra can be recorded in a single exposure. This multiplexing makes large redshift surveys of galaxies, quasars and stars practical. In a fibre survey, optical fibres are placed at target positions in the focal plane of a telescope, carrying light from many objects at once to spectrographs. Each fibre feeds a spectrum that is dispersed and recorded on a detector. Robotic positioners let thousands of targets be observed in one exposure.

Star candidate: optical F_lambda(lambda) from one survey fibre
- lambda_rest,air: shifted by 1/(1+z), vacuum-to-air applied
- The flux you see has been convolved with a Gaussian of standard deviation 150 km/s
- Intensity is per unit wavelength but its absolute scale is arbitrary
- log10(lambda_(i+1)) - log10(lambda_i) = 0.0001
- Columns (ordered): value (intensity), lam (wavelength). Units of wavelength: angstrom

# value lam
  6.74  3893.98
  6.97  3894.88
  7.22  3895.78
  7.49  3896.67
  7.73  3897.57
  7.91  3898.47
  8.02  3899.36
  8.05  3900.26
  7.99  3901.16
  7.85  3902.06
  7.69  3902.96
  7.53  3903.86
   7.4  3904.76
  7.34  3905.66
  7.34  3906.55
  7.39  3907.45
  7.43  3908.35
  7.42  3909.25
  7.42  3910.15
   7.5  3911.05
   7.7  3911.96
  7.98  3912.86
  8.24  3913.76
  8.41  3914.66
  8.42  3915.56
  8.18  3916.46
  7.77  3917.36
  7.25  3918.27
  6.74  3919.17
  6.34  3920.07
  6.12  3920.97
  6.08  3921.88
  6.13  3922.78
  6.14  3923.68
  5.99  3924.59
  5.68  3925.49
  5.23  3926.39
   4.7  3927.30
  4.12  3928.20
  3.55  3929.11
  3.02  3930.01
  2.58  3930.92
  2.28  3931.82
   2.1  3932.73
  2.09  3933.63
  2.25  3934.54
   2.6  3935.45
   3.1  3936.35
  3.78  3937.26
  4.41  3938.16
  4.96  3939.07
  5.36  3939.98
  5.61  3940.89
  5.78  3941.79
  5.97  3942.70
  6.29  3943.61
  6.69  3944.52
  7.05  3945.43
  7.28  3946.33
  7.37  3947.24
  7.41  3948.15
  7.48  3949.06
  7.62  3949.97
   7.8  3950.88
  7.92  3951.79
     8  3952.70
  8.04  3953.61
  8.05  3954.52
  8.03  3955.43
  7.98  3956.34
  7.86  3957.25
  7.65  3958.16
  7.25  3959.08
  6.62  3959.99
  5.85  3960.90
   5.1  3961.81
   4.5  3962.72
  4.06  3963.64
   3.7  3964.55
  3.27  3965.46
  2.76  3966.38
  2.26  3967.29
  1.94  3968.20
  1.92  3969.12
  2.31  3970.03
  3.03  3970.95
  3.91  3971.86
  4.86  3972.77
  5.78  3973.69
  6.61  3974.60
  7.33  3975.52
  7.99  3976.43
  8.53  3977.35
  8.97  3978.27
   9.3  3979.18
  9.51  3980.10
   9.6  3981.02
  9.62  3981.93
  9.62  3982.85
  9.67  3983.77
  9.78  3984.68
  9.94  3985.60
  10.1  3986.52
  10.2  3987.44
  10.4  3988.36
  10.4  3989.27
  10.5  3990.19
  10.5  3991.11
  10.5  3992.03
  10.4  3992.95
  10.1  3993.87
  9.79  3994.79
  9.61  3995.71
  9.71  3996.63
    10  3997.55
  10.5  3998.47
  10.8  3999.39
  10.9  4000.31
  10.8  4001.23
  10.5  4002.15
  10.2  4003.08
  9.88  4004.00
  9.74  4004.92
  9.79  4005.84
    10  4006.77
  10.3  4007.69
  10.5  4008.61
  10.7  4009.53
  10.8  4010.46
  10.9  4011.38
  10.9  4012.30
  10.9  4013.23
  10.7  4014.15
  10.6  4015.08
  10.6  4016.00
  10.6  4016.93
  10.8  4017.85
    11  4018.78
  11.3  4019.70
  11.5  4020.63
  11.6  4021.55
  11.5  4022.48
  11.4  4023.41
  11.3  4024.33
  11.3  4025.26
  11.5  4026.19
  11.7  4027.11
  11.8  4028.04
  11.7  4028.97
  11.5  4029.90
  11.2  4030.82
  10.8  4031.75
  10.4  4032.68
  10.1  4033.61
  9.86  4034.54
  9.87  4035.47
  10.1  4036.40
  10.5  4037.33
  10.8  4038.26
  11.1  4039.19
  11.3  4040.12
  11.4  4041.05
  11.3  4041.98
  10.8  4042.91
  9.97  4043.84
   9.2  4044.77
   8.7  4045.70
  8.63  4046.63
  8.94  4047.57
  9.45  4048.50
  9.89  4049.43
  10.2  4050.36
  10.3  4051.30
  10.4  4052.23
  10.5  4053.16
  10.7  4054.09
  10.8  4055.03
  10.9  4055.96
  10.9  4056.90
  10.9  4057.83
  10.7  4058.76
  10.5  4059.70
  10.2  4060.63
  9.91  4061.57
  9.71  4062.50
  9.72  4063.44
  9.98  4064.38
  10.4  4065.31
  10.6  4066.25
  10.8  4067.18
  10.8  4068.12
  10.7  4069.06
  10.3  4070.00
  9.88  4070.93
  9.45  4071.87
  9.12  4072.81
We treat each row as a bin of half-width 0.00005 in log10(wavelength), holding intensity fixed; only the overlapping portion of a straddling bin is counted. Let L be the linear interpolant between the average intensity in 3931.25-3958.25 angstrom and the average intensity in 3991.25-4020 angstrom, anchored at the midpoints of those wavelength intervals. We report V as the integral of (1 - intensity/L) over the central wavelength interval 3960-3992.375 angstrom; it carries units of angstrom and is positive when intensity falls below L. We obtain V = 5.7 angstrom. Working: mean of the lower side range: 5.93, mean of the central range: 6.97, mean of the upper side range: 10.4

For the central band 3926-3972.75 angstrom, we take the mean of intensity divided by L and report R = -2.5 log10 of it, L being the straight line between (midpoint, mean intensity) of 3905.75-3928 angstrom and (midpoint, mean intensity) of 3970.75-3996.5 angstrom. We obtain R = 0.47 mag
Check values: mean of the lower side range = 6.96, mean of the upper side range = 8.88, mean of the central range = 5.11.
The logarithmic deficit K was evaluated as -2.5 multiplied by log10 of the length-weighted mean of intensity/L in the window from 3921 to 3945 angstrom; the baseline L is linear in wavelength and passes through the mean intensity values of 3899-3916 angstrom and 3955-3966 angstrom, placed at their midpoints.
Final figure 0.46 mag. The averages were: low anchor 7.74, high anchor 5.96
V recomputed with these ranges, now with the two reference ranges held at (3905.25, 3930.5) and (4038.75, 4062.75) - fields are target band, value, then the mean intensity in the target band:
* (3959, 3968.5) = 4.4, 4.22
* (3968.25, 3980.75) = 3.3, 6.07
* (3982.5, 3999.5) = -2.9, 10.1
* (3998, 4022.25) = -3.9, 10.7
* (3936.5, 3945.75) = 2.3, 5.48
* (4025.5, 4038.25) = -1.4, 10.9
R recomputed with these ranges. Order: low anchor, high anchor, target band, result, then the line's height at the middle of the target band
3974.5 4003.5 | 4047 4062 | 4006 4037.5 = -0.086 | 10.1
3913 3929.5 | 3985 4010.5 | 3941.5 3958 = 0.068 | 7.86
